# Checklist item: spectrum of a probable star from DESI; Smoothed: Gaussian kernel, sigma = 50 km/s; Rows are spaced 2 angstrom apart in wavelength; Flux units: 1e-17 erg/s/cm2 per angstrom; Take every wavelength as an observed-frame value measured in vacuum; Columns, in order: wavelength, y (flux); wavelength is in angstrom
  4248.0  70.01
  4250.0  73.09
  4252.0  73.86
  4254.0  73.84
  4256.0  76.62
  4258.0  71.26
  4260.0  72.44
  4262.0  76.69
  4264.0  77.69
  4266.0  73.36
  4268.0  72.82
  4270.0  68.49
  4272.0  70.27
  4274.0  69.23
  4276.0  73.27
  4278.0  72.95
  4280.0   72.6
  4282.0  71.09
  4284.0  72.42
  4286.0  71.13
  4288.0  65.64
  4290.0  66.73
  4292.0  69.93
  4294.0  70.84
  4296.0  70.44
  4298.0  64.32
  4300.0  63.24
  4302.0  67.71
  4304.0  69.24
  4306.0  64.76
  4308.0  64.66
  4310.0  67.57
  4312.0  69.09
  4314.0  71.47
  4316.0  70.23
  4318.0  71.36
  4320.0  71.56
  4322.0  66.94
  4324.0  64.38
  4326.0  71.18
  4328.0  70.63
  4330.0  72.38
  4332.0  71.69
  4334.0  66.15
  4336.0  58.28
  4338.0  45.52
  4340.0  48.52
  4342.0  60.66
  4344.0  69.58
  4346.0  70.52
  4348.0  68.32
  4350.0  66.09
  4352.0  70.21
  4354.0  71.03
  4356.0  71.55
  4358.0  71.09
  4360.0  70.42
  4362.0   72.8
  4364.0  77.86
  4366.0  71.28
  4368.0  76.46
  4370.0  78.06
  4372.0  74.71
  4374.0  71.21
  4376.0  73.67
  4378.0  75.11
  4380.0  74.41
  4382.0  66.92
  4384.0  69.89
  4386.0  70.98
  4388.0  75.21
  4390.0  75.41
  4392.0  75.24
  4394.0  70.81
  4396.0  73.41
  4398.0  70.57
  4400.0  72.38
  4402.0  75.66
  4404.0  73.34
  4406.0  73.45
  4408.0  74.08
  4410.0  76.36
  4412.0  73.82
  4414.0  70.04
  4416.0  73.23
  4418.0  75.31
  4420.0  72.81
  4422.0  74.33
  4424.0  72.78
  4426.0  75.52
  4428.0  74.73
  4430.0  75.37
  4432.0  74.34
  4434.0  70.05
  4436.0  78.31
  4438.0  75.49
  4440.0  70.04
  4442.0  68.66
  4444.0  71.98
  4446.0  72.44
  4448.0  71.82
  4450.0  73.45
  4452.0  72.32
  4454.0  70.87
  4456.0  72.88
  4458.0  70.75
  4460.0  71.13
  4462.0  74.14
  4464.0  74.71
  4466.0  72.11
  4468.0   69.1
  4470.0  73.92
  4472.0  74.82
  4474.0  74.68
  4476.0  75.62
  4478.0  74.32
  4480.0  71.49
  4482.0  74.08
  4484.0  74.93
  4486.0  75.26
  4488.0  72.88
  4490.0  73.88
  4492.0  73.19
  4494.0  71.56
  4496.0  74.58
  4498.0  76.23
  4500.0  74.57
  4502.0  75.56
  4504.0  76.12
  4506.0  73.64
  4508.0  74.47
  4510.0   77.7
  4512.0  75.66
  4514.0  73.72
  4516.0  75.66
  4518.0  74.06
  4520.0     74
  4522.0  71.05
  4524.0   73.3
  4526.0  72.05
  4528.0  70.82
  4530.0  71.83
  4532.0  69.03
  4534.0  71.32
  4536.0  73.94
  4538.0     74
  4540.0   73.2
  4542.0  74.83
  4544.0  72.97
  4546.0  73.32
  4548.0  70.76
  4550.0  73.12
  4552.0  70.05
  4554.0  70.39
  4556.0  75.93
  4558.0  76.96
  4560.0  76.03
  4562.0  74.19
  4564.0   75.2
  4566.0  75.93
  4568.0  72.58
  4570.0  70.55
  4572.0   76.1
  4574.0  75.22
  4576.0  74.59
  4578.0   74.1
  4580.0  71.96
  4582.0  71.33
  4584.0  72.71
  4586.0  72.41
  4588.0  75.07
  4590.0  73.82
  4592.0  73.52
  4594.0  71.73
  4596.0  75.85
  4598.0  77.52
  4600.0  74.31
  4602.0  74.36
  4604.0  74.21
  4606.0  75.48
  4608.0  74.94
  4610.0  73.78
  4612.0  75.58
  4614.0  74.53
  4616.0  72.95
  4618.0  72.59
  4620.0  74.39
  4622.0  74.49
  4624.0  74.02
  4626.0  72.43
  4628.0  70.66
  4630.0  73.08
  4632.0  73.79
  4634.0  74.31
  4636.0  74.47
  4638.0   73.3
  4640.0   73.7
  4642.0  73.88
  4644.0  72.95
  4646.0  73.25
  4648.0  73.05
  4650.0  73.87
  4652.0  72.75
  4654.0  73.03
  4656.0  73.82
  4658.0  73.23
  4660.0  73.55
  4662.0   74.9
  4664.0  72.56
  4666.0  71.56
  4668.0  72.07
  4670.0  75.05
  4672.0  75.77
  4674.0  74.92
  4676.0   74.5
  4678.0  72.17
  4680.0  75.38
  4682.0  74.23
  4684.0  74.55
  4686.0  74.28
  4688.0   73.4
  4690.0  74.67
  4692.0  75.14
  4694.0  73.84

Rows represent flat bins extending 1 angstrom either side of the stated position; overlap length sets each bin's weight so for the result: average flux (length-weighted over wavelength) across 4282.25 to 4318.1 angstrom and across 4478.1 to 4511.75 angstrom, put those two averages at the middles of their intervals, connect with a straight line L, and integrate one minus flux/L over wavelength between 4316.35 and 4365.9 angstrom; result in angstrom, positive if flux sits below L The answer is 1.5 angstrom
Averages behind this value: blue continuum 68.4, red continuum 74.4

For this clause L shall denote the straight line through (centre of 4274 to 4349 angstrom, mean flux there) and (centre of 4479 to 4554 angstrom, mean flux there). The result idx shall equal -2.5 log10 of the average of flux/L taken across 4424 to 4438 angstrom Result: -0.05 mag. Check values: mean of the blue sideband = 67.5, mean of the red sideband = 73.4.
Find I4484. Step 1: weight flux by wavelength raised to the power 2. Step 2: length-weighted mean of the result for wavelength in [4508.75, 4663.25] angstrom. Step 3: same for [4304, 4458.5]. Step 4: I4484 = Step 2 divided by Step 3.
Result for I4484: 1.14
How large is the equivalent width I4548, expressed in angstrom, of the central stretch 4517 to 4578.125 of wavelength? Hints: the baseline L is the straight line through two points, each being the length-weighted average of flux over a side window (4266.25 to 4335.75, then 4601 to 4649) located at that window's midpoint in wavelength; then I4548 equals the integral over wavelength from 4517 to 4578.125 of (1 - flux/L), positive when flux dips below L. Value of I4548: -0.5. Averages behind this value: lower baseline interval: 69.2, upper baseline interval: 73.8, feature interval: 73.3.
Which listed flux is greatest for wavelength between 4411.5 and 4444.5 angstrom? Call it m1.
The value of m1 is 78.31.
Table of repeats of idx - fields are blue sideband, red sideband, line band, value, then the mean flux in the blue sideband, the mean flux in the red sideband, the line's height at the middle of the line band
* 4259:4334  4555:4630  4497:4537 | -0.010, 70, 74.1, 73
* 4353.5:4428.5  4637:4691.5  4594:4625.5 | -0.012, 73.3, 73.7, 73.6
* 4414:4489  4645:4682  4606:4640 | -0.003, 73.2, 73.7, 73.6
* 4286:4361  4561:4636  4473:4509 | -0.045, 67.2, 73.9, 71.3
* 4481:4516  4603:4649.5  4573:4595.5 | 0.010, 74.6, 73.7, 74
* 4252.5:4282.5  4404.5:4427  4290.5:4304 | 0.081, 72.9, 73.8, 73.1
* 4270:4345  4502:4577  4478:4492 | -0.023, 67.5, 73.7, 72.2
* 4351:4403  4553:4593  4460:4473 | 0.006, 72.9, 73.9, 73.4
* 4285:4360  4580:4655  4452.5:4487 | -0.042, 67.2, 73.7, 70.4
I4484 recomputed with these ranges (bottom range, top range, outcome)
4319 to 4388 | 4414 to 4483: 1.10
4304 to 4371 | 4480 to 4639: 1.19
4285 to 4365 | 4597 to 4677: 1.25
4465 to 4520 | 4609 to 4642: 1.05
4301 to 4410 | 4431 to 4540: 1.11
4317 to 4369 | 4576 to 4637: 1.22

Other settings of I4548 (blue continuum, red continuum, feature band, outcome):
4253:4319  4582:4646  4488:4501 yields -0.2 angstrom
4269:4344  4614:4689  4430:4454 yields -1.0 angstrom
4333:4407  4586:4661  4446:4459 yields -0.1 angstrom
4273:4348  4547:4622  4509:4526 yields -0.4 angstrom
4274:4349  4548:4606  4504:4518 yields -0.5 angstrom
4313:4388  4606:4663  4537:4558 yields -0.2 angstrom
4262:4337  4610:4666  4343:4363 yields 0.0 angstrom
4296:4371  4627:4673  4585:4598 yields -0.3 angstrom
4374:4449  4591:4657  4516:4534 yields 0.3 angstrom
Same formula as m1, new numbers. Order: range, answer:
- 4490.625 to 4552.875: 77.7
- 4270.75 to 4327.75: 73.27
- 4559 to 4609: 77.52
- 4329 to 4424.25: 78.06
